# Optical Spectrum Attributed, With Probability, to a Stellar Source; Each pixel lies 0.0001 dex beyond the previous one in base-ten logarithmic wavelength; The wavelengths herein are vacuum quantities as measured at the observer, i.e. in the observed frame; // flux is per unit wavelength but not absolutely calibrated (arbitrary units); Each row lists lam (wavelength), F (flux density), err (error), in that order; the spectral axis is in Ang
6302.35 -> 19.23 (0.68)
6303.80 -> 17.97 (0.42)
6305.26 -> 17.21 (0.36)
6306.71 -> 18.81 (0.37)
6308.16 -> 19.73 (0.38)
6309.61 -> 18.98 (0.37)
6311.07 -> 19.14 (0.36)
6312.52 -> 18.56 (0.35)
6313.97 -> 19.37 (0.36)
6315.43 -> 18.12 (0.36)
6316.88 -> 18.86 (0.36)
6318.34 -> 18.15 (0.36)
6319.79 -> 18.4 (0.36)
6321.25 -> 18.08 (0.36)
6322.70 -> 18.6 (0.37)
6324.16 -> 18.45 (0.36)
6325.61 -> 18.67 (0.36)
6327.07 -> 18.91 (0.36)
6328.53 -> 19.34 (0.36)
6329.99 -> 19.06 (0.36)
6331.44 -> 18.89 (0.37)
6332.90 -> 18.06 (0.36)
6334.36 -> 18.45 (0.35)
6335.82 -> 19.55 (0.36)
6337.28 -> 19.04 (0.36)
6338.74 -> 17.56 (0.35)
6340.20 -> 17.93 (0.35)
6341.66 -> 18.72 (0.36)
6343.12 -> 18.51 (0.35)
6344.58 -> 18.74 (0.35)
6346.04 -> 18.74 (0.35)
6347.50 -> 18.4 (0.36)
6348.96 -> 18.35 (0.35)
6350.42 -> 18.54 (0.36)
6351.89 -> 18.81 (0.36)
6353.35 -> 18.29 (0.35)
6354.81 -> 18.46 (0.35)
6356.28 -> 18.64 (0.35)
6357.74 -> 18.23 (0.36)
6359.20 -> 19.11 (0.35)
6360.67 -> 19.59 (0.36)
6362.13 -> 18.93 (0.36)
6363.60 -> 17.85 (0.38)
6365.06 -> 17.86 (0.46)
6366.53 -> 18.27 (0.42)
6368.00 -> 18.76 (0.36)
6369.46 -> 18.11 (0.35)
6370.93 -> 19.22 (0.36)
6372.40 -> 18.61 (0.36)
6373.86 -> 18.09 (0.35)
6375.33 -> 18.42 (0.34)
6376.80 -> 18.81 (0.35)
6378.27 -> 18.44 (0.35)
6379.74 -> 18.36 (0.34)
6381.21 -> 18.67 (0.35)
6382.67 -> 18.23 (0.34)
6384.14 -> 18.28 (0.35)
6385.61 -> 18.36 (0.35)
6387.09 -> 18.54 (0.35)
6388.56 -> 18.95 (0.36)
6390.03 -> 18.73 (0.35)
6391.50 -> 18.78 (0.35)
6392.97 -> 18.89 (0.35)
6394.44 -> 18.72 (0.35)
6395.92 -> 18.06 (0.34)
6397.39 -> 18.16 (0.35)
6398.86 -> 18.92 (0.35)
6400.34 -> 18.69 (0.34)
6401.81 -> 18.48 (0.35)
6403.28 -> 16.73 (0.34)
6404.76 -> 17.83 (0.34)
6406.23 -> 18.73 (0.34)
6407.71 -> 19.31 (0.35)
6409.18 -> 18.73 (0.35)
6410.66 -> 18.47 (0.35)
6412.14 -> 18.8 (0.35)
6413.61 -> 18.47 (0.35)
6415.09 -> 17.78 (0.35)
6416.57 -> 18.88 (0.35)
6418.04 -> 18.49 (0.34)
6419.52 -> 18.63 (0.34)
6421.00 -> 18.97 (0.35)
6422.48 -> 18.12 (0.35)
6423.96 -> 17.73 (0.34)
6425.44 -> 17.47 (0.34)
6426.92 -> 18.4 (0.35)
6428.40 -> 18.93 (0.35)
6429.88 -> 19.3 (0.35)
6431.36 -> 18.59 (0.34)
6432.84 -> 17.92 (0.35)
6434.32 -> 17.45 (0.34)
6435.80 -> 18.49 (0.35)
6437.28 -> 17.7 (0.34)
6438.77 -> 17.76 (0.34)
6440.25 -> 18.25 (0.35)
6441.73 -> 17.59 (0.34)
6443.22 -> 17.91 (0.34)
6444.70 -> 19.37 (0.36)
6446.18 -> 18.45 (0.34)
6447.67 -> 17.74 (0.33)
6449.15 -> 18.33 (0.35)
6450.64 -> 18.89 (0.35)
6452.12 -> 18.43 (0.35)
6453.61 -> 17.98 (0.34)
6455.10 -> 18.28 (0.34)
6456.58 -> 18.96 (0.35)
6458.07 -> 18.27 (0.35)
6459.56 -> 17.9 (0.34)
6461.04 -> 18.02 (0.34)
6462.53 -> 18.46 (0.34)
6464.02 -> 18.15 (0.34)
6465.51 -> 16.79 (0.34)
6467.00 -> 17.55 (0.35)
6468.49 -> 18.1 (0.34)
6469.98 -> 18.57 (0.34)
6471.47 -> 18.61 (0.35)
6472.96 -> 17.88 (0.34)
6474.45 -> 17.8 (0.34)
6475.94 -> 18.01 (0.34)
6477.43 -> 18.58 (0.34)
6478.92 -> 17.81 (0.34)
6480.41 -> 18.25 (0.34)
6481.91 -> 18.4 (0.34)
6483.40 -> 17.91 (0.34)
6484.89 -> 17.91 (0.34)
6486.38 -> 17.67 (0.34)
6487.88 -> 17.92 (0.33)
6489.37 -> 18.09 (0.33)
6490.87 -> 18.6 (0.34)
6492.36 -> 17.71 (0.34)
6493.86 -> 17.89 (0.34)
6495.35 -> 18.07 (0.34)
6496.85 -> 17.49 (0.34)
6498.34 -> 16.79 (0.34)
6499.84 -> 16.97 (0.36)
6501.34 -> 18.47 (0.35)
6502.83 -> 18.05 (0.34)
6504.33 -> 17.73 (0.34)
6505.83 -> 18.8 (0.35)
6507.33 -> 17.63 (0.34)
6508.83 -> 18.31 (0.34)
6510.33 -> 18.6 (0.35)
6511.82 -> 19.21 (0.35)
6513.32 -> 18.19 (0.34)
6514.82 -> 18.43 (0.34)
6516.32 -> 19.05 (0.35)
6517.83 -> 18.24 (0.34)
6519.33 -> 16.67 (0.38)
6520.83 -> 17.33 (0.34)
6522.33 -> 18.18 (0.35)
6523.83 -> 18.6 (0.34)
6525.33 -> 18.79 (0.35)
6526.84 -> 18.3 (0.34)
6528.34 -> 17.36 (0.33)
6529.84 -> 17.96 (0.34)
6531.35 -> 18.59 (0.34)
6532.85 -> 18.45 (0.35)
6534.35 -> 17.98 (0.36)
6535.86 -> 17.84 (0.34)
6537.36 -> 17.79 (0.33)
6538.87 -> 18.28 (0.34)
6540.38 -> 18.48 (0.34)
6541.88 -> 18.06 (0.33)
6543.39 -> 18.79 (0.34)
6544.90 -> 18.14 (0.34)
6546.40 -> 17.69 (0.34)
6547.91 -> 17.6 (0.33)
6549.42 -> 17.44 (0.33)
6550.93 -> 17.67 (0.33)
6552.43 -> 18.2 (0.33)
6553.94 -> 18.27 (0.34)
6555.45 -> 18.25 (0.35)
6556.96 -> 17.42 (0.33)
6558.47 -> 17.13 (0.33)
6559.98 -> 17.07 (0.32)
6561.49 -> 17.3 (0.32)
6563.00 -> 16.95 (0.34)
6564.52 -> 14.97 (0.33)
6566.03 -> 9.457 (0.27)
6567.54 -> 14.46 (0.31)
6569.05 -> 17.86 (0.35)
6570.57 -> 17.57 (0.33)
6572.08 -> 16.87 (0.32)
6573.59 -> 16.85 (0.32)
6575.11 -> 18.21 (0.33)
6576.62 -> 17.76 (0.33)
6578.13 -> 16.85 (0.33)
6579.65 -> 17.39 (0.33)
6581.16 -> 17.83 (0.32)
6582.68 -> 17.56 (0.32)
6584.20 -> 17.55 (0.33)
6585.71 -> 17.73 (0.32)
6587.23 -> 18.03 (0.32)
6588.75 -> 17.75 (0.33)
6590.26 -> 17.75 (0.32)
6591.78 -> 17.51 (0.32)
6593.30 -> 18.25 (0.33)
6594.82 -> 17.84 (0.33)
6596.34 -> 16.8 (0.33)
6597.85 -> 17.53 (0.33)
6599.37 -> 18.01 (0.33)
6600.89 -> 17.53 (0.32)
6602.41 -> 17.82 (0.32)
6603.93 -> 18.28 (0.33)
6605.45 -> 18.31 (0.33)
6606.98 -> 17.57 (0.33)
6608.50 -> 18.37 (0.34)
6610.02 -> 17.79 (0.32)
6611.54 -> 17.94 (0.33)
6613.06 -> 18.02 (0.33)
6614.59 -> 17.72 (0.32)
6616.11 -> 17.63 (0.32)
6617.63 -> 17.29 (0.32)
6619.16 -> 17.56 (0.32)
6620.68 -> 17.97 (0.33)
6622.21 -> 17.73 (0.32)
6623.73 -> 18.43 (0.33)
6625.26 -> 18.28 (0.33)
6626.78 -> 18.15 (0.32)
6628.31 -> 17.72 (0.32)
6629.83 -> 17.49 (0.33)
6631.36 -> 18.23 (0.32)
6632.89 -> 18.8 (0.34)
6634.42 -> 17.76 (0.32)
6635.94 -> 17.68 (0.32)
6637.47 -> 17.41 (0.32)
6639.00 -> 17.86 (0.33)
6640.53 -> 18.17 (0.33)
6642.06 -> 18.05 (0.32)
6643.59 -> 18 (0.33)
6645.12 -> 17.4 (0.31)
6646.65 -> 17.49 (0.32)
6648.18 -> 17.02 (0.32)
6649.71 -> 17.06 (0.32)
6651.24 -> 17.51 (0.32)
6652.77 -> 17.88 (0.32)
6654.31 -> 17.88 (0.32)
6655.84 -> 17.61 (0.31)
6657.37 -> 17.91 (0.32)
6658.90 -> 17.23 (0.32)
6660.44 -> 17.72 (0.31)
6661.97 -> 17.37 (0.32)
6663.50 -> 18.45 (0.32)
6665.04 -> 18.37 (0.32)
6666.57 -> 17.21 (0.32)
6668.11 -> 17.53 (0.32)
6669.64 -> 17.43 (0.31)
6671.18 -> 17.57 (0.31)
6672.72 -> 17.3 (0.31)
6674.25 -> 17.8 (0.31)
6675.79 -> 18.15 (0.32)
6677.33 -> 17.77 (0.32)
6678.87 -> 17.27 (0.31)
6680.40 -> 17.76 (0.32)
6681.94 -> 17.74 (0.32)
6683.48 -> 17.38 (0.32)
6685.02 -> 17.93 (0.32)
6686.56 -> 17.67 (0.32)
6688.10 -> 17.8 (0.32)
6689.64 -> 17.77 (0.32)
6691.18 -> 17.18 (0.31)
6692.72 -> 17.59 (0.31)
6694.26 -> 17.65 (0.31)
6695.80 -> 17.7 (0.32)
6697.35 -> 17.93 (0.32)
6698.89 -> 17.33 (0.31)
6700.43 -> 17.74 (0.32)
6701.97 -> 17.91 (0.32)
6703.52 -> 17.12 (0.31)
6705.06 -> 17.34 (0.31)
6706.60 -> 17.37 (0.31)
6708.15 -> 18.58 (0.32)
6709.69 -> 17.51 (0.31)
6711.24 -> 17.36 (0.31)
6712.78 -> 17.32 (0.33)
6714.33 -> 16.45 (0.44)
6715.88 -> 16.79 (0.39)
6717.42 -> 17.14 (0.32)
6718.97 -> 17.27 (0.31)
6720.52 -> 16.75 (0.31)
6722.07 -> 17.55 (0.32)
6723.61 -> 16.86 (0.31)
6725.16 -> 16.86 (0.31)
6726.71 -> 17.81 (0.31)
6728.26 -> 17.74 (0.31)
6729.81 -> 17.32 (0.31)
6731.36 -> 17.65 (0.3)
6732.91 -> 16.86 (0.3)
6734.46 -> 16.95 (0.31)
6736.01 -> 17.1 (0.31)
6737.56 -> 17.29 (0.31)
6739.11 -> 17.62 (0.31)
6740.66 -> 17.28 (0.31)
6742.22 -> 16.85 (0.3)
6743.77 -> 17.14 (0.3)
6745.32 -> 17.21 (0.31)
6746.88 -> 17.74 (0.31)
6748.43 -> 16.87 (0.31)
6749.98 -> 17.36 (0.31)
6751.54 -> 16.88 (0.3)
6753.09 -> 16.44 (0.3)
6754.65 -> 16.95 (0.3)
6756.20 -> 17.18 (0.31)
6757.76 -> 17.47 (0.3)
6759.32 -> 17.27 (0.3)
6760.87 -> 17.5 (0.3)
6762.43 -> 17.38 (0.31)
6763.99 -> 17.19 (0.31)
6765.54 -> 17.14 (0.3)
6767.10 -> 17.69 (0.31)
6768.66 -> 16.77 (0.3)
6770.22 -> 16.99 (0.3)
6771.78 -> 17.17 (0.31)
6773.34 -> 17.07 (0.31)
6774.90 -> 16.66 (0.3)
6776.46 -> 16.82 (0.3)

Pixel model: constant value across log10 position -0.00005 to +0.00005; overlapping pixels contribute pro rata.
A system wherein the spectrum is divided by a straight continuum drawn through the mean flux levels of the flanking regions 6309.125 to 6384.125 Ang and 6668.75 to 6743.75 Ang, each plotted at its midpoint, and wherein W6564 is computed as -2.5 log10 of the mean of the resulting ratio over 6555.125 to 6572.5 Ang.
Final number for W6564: 0.11 mag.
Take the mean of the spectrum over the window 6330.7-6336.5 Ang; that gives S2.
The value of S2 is 18.7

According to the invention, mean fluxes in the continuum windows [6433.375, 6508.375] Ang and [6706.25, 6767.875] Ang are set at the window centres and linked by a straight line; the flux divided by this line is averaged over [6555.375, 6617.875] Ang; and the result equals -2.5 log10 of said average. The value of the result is 0.025 mag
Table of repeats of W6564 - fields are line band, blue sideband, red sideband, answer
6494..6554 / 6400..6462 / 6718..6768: -0.004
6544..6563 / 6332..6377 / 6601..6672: 0.021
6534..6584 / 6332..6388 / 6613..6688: 0.044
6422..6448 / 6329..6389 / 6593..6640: 0.010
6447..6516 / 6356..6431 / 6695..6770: 0.005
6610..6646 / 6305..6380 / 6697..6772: -0.015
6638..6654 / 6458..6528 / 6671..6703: 0.006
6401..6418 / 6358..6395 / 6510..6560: 0.004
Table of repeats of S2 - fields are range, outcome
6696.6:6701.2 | 17.7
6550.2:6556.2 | 18.1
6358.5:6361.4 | 19.3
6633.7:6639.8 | 17.7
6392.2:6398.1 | 18.5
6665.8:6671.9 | 17.4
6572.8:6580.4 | 17.4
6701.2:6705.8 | 17.5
